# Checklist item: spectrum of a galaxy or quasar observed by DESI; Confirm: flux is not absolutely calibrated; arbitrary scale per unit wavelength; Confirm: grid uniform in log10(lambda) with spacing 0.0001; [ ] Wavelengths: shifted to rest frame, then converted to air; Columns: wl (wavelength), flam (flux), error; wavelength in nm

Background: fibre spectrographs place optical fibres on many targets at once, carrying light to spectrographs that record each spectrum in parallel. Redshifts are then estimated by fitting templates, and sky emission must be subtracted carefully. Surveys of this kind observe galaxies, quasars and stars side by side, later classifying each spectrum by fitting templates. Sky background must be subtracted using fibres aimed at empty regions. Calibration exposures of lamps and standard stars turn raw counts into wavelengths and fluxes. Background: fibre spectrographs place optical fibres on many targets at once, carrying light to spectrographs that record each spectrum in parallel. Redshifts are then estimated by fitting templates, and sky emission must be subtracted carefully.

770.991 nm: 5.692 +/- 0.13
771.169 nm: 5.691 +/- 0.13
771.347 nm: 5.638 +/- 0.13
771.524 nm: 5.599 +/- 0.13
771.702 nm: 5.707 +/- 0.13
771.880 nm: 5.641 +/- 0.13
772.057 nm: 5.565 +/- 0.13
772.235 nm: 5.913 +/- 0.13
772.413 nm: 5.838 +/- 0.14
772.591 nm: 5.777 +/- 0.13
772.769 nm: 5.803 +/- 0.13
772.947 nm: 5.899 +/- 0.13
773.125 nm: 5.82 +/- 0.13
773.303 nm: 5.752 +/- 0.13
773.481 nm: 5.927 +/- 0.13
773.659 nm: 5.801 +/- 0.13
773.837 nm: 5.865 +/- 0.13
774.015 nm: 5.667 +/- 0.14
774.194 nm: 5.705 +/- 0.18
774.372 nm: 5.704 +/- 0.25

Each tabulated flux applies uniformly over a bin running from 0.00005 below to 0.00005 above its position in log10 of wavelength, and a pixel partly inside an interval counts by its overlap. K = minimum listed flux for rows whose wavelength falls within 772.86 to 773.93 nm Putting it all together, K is 5.752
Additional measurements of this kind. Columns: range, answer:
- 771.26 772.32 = 5.565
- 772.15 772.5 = 5.838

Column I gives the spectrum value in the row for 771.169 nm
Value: 5.691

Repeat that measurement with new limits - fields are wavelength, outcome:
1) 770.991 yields 5.692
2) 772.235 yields 5.913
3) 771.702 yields 5.707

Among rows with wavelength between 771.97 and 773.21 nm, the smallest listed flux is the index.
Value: 5.565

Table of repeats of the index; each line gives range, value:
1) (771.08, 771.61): 5.599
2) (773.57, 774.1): 5.667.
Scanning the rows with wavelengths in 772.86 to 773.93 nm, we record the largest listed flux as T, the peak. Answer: 5.927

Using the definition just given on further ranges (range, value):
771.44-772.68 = 5.913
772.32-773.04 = 5.899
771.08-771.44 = 5.691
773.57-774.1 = 5.865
